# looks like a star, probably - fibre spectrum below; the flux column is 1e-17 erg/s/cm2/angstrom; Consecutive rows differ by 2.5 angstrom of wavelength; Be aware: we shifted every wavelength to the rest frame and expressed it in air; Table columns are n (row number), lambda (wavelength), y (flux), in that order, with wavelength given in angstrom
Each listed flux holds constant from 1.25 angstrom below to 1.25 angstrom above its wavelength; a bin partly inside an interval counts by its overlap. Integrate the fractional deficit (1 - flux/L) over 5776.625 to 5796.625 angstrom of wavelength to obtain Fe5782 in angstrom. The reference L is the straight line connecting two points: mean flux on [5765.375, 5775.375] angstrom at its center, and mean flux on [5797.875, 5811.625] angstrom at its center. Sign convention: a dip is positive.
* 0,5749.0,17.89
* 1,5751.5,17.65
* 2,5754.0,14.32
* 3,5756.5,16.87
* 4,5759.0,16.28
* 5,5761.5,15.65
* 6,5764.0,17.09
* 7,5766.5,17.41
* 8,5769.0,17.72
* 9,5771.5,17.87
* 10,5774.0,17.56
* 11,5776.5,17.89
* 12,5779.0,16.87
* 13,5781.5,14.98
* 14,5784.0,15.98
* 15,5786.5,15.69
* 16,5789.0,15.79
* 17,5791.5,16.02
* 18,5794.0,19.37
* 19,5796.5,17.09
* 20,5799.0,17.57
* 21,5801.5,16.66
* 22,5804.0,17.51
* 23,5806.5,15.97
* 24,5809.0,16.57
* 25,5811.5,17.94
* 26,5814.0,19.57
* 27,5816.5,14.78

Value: 0.92 angstrom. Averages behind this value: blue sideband 17.6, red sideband 17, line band 16.5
